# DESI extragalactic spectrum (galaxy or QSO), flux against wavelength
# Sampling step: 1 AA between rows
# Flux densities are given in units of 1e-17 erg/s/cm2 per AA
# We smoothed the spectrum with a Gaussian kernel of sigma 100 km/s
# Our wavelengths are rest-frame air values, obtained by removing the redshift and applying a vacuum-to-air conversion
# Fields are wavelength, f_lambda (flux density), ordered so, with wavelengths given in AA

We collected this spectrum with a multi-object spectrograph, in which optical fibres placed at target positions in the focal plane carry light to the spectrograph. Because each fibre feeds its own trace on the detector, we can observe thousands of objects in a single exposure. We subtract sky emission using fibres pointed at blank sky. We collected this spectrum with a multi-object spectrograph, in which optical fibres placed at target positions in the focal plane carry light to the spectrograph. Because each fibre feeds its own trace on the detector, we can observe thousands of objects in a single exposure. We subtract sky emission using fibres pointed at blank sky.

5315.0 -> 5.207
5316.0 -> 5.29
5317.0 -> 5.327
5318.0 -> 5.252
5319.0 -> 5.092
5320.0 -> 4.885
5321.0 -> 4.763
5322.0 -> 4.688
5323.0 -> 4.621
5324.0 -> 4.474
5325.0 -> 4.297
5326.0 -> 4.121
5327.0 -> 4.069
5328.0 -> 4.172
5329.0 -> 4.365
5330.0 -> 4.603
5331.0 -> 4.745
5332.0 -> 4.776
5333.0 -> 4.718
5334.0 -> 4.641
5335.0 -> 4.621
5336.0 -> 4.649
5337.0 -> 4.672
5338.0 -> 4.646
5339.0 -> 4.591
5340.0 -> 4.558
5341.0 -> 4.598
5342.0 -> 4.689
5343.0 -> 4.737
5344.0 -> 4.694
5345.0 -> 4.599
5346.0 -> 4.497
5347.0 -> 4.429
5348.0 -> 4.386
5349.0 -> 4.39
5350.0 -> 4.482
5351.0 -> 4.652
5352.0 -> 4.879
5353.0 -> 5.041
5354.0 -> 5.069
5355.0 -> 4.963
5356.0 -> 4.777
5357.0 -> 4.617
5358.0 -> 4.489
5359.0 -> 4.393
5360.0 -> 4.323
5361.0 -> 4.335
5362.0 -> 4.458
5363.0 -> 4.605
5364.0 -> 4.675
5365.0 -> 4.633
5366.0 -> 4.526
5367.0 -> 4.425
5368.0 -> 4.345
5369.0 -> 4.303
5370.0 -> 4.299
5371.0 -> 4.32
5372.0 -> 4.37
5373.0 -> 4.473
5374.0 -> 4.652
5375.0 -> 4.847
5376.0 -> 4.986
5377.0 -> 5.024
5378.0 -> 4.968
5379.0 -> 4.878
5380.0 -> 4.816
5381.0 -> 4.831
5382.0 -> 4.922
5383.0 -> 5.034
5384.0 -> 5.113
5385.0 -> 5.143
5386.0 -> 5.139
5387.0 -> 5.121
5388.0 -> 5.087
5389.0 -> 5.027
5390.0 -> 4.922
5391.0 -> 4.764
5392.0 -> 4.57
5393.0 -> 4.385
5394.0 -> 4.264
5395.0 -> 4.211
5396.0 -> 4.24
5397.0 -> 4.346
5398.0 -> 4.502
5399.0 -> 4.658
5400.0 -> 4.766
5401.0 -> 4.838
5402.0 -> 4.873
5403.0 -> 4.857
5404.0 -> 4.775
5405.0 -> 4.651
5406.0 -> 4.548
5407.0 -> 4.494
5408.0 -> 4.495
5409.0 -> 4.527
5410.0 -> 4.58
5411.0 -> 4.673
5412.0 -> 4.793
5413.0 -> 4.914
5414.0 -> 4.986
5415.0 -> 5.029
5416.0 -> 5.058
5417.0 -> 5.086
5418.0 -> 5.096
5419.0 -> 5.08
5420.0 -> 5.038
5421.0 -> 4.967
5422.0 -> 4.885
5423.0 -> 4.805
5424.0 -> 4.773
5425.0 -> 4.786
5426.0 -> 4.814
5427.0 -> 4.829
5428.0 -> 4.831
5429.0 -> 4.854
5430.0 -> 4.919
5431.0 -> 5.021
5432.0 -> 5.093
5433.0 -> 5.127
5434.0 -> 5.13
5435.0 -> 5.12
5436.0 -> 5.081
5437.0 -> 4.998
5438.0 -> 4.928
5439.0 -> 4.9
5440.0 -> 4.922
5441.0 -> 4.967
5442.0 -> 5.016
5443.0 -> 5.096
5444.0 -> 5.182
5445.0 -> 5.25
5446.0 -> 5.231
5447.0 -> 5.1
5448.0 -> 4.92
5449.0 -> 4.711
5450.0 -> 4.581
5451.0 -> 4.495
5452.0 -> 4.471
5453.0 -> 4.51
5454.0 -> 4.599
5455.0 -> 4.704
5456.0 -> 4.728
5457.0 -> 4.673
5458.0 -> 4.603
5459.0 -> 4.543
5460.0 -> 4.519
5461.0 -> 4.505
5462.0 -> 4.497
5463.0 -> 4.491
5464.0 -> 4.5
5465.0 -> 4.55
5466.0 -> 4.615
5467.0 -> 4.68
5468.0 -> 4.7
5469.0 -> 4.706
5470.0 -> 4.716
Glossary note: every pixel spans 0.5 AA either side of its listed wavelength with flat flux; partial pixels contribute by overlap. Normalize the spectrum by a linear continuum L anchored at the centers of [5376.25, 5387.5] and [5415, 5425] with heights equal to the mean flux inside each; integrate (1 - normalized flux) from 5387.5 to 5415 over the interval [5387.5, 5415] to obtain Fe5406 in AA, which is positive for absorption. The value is 1.8 AA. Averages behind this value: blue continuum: 5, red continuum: 4.97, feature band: 4.66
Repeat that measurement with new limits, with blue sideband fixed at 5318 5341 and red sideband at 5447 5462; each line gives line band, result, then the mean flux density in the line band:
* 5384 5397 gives -0.4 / 4.74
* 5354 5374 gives 0.4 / 4.51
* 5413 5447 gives -2.8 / 5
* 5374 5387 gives -1.0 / 4.97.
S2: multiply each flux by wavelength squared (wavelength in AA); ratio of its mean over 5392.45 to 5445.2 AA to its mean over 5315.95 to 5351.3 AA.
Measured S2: 1.08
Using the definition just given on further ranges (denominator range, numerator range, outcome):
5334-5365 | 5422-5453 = 1.10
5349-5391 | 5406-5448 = 1.07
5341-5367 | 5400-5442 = 1.09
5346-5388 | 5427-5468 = 1.06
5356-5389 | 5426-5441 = 1.08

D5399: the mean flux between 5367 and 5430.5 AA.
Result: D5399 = 4.76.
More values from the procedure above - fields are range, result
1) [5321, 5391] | 4.65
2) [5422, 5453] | 4.92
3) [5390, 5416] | 4.64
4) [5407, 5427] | 4.85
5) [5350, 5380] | 4.63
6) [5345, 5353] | 4.57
